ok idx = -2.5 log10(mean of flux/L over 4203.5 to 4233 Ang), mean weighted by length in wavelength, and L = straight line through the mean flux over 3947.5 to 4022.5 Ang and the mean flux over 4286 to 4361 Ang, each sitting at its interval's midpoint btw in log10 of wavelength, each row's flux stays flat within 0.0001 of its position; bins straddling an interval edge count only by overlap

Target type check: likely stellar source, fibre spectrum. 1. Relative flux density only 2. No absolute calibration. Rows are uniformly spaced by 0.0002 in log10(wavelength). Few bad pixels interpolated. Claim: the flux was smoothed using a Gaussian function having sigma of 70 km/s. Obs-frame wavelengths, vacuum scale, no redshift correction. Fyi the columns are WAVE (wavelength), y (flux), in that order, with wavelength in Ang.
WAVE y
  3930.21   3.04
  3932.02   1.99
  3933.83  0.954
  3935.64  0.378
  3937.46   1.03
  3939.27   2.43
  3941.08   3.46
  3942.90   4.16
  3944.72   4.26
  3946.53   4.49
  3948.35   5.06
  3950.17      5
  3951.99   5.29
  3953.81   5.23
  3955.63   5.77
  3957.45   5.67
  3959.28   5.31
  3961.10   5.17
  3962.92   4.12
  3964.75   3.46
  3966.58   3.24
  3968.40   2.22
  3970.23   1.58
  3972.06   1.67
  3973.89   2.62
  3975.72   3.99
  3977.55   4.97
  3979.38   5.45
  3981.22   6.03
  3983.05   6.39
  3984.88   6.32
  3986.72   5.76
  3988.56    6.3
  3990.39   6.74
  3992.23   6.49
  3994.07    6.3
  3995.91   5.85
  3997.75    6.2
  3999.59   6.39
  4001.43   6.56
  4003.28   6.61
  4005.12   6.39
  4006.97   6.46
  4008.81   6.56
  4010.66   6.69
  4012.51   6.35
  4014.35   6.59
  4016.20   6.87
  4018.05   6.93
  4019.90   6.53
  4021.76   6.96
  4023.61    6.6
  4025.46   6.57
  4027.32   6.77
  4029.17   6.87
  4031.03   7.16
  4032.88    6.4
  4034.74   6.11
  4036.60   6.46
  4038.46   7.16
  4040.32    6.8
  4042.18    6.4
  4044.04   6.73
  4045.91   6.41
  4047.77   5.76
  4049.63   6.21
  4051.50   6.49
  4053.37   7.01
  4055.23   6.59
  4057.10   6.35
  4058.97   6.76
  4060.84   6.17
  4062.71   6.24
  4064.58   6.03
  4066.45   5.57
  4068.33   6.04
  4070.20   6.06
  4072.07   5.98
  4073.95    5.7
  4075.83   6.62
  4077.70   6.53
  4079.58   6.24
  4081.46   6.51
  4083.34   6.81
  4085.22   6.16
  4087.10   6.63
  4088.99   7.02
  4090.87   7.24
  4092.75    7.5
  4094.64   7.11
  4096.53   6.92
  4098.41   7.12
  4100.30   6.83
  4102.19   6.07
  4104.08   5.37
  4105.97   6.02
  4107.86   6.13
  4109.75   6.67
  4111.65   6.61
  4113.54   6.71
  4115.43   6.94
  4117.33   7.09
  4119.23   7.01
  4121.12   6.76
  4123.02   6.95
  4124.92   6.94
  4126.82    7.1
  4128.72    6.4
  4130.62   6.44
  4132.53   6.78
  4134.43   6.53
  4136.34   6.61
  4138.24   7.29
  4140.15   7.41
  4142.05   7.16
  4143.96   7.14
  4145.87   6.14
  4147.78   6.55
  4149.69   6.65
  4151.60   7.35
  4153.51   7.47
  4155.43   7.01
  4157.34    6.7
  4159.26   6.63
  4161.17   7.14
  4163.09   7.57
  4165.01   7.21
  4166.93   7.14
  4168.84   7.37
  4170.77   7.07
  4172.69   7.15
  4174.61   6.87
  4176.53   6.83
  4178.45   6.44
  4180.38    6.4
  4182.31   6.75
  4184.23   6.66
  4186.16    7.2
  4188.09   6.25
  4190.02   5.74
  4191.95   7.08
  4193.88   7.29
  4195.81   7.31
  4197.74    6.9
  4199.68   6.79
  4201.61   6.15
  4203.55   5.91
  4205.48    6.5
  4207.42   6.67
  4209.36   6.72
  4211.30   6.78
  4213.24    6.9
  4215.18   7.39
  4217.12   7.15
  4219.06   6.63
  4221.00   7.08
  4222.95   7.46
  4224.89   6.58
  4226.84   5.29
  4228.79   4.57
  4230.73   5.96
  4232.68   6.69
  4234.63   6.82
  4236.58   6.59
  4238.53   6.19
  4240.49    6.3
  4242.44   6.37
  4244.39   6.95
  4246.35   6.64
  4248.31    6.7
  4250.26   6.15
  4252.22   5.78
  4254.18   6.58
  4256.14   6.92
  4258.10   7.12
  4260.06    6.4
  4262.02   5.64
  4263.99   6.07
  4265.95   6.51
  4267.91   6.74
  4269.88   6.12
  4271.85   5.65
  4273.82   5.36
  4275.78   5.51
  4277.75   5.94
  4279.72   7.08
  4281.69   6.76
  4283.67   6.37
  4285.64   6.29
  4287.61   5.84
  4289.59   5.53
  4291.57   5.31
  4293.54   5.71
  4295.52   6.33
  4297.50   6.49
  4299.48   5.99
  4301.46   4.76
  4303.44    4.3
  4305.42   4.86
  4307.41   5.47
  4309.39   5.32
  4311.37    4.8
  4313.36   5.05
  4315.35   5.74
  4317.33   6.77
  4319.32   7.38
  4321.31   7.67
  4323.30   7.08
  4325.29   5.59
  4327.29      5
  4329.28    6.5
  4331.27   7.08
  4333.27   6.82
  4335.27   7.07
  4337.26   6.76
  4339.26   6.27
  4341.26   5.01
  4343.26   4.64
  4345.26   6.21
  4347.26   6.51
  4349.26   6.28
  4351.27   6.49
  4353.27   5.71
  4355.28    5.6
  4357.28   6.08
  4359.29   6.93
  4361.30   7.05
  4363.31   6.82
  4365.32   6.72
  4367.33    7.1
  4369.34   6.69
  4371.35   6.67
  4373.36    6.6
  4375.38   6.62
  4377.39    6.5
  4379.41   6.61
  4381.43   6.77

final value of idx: -0.12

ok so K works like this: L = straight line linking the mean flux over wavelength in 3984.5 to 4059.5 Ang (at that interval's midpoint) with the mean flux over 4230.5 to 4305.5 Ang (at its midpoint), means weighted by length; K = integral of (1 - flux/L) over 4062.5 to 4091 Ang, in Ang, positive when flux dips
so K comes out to 0.56 Ang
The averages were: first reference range 6.52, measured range 6.31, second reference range 6.15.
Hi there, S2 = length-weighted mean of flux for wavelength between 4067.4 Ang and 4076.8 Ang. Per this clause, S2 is 6.09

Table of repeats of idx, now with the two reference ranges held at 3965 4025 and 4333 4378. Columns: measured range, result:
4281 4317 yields 0.12 mag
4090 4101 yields -0.22 mag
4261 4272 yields 0.01 mag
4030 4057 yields -0.14 mag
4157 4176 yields -0.18 mag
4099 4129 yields -0.13 mag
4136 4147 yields -0.17 mag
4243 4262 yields -0.06 mag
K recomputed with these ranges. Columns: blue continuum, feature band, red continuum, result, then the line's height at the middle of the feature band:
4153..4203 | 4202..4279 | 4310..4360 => 2.46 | 6.6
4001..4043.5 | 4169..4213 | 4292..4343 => -3.23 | 6.26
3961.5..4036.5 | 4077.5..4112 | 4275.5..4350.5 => -4.78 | 5.8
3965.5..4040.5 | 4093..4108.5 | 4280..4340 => -1.51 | 5.92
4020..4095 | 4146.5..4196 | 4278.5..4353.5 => -4.76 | 6.3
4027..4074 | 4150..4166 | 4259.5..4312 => -2.55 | 6.14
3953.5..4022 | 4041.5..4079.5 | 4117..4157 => -0.71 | 6.17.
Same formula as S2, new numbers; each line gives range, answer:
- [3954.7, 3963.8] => 5.21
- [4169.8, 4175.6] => 7.02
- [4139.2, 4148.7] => 6.88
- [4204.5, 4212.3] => 6.67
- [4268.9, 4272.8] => 5.88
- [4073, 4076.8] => 6.16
